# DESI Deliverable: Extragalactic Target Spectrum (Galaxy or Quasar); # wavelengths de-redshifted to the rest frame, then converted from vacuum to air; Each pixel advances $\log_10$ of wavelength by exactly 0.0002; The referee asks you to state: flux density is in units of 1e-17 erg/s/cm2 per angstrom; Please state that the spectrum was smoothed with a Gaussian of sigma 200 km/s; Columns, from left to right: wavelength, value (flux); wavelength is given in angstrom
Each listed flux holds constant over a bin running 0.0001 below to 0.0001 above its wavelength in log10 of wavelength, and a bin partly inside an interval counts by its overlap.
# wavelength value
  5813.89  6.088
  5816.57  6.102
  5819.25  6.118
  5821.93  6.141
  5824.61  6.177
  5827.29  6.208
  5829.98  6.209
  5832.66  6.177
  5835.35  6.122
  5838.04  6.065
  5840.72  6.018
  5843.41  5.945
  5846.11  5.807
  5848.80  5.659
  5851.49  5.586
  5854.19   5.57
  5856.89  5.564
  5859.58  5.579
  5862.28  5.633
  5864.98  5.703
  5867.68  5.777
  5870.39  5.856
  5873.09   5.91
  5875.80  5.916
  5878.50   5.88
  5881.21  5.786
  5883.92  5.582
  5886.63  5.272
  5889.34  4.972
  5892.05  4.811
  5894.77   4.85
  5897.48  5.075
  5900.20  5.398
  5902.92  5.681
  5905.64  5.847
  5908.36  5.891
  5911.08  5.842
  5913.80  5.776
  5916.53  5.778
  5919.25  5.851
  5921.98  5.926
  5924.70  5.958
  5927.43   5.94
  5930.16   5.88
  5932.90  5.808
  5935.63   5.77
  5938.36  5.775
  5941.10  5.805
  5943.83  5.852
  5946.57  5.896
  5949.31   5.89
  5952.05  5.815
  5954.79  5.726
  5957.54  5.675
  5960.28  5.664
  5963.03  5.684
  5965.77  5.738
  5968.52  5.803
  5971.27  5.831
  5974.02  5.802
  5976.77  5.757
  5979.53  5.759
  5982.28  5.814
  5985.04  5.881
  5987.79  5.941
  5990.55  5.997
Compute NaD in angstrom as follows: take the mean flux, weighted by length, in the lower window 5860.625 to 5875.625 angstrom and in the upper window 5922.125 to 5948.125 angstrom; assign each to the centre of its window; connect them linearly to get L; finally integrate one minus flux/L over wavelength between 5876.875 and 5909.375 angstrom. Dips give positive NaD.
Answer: 2.18 angstrom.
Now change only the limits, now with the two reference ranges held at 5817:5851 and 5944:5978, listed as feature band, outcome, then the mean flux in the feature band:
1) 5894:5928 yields 1.12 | 5.69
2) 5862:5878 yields 0.41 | 5.81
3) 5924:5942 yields -0.03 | 5.84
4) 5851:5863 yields 0.82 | 5.58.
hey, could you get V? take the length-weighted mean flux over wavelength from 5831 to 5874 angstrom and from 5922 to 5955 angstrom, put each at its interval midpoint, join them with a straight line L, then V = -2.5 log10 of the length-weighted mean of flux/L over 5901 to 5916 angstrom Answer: 0.01 mag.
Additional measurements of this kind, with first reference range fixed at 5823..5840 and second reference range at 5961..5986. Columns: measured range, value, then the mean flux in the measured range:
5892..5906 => 0.14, 5.28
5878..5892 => 0.11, 5.41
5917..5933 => 0.00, 5.89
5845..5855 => 0.08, 5.66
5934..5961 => 0.01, 5.79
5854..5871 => 0.08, 5.67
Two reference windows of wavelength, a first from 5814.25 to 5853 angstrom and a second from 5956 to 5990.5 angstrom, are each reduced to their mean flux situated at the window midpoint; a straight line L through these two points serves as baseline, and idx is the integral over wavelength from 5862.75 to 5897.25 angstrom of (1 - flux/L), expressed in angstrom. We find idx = 2.5 angstrom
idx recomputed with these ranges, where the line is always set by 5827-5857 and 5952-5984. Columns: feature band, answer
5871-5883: 0.0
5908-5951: -0.4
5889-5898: 1.4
